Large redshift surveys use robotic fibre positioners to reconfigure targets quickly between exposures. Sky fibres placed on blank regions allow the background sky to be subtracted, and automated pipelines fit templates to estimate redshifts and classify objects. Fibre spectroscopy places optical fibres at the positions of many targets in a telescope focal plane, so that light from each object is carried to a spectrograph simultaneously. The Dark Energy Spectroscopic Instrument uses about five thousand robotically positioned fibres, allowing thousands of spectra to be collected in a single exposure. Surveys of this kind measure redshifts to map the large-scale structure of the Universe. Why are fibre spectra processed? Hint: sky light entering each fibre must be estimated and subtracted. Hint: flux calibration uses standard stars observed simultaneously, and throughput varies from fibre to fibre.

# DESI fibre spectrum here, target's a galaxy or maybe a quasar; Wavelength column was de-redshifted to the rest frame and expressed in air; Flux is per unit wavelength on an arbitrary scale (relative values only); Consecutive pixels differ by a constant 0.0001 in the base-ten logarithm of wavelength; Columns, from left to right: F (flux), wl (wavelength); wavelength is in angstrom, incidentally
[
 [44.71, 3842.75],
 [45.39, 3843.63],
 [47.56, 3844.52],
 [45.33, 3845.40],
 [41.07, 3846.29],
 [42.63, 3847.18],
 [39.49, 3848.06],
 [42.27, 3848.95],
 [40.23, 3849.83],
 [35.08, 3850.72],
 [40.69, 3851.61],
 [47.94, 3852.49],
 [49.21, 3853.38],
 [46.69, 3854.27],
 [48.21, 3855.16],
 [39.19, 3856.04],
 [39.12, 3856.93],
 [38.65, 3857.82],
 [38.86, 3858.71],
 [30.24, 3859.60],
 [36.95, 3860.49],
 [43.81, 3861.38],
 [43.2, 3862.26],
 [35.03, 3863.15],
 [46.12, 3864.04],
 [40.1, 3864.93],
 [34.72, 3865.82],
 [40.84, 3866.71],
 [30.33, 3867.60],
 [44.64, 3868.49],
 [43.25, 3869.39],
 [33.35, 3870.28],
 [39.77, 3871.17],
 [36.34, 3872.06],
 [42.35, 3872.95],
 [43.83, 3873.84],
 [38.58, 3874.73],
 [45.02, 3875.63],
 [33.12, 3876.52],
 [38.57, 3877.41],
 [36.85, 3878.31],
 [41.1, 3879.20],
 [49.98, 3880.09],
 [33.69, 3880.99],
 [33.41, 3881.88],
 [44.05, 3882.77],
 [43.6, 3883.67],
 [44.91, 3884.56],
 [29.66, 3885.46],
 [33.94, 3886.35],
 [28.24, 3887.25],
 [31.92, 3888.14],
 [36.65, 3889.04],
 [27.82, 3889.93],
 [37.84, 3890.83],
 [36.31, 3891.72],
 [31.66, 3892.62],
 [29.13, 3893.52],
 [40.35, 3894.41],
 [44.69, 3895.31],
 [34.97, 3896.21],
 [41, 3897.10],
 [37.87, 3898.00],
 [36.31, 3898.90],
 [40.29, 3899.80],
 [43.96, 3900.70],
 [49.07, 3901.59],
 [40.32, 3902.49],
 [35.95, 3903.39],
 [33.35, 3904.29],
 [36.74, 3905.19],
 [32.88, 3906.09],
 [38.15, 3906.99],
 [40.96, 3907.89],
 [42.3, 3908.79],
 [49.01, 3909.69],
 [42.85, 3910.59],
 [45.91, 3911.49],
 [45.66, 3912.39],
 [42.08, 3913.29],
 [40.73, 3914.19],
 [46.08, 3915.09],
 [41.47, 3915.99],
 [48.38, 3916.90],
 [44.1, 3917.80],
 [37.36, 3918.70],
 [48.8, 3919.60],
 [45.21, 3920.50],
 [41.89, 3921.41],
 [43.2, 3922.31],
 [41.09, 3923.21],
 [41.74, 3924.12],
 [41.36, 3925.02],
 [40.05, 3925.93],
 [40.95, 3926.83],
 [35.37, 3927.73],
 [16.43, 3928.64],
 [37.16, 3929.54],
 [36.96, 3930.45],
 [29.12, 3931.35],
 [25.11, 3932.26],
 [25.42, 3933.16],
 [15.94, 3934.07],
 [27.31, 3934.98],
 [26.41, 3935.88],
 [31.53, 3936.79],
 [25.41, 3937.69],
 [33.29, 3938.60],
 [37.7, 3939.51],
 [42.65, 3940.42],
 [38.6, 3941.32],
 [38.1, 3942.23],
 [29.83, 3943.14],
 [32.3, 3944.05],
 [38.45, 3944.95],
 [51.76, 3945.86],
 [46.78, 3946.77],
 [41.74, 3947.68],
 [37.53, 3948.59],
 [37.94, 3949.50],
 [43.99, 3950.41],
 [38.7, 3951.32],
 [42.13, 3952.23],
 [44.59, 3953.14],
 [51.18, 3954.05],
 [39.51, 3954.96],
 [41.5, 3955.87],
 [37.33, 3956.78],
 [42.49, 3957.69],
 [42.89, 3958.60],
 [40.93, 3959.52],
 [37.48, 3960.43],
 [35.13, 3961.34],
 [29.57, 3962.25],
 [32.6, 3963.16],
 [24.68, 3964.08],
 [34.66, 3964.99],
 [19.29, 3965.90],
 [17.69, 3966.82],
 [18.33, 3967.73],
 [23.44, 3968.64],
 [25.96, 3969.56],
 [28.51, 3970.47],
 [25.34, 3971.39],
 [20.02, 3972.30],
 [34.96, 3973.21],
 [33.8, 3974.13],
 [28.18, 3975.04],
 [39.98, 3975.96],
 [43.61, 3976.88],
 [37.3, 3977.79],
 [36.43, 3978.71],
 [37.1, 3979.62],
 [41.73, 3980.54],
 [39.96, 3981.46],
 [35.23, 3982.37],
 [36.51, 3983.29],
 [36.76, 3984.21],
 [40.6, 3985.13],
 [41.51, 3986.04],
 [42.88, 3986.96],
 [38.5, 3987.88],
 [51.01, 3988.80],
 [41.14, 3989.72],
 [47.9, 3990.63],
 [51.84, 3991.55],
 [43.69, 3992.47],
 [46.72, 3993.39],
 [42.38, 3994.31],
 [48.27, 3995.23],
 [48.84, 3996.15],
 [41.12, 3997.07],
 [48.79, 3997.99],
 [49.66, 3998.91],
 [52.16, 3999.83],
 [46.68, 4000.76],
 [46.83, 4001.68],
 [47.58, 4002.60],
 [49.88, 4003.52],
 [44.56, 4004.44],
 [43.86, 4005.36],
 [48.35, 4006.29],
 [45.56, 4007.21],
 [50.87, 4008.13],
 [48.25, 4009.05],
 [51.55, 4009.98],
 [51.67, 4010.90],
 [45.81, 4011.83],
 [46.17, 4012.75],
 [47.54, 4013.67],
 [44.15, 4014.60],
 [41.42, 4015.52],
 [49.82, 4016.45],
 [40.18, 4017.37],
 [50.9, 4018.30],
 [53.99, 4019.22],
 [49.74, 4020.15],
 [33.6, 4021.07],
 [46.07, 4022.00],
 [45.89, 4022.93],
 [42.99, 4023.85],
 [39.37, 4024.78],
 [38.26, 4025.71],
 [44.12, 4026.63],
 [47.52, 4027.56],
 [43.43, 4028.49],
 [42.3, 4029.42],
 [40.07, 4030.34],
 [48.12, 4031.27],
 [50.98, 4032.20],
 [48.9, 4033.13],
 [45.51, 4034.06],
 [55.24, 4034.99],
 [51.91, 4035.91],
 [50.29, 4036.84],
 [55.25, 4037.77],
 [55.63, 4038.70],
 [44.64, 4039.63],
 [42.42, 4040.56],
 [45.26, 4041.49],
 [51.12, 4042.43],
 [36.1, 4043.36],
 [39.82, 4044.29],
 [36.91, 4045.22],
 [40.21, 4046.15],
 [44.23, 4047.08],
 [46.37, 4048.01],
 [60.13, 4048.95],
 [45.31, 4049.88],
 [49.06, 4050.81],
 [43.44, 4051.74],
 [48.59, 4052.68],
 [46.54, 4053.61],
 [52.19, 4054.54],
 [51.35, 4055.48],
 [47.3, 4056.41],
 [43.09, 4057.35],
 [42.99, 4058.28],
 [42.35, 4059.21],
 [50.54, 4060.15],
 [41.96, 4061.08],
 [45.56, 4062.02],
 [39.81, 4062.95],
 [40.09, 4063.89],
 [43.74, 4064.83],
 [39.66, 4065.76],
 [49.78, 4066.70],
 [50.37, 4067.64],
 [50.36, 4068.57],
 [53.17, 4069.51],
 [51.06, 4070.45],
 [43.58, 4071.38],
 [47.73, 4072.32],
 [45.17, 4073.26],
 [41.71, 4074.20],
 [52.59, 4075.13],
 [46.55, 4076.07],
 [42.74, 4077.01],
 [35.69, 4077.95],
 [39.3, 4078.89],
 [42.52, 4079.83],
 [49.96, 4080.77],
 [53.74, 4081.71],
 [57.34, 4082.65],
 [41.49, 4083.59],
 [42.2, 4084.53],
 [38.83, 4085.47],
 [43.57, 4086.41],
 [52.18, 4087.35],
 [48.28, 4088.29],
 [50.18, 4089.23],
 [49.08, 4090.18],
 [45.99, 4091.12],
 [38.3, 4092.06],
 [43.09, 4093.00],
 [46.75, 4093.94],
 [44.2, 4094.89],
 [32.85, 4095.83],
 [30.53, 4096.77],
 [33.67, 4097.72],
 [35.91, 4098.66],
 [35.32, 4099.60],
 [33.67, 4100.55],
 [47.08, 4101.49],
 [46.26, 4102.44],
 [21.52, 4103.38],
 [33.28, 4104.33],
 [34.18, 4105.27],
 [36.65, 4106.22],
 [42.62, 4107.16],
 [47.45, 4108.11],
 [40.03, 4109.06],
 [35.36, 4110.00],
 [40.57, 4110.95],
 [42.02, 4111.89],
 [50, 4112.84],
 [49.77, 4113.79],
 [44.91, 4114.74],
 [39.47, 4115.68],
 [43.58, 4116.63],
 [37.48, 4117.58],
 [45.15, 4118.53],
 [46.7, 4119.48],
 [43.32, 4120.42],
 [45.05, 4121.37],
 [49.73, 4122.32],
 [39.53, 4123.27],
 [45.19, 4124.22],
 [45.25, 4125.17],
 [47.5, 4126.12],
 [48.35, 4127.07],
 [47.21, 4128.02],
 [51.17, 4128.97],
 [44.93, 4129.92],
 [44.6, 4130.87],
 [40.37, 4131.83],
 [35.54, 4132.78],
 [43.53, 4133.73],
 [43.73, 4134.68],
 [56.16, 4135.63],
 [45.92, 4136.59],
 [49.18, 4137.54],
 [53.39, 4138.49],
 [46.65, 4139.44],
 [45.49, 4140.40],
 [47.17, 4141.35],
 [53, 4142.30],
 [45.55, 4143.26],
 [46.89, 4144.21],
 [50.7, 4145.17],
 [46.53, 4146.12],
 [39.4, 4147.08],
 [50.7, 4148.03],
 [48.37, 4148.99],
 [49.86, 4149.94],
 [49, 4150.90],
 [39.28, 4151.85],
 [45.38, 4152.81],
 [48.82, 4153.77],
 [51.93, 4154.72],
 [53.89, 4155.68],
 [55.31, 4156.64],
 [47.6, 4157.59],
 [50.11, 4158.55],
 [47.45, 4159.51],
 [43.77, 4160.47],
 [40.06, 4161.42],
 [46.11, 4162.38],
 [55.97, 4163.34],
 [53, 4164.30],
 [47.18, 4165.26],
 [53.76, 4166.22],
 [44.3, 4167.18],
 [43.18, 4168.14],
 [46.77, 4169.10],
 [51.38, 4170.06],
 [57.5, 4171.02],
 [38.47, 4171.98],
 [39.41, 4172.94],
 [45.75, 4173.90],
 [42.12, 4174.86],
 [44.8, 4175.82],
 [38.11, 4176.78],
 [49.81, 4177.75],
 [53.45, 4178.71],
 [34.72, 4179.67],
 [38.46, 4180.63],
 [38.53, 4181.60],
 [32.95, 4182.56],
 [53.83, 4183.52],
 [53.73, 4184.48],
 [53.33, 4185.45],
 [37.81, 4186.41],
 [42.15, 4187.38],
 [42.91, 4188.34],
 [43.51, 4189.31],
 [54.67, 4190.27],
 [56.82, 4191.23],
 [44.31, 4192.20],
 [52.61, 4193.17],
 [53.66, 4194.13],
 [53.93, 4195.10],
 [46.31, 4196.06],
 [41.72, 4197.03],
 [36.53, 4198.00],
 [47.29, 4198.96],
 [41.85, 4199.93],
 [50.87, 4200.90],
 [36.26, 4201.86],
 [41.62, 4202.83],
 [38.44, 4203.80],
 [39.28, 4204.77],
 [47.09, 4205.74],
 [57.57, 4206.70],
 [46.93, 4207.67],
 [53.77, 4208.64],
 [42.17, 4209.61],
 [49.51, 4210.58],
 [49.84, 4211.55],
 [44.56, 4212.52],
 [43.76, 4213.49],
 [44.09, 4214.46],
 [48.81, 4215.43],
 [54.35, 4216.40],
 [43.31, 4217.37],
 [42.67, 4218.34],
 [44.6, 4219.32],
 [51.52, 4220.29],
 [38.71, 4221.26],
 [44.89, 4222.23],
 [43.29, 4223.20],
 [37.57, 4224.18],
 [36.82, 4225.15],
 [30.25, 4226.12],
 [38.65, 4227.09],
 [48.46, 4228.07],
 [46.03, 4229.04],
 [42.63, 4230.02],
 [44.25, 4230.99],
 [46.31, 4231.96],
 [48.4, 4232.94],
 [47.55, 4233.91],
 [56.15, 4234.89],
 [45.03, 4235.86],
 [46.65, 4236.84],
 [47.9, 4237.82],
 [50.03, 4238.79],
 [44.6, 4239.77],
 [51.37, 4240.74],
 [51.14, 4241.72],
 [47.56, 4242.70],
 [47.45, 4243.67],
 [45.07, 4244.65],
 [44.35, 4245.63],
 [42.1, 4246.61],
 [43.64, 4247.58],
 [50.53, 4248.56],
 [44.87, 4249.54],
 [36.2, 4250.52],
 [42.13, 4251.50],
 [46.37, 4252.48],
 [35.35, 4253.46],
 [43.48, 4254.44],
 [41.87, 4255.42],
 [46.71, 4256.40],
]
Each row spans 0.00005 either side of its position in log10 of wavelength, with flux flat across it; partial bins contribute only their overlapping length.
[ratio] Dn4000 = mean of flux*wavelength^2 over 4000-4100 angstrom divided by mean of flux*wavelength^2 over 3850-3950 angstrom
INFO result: 1.28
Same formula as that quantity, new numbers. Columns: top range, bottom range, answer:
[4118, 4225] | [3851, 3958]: 1.36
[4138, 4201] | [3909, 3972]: 1.44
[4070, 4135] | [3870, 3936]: 1.25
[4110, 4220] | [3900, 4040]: 1.25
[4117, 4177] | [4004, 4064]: 1.07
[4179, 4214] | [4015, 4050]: 1.08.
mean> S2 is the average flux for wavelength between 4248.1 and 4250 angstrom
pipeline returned 47.7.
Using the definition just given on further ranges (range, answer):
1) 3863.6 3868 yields 38.5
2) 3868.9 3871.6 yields 38.8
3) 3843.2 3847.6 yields 44.3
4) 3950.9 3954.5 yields 44.2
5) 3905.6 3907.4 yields 35.5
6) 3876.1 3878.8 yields 36.3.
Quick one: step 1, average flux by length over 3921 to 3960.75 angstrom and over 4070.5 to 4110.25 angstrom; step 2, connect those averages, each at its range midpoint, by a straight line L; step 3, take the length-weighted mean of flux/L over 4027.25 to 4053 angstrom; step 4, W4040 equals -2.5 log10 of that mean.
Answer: -0.15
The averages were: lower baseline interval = 37.1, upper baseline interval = 42.3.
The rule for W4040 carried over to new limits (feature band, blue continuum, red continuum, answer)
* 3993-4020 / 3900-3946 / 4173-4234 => -0.184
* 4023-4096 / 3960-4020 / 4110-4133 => -0.081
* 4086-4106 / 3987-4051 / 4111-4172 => 0.163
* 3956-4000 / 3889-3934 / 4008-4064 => 0.147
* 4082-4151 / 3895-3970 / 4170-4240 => -0.028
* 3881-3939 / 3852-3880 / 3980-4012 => 0.127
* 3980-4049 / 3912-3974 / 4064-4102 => -0.138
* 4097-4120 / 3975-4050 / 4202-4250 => 0.135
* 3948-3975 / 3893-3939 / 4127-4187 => 0.168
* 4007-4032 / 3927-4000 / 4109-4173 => -0.149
